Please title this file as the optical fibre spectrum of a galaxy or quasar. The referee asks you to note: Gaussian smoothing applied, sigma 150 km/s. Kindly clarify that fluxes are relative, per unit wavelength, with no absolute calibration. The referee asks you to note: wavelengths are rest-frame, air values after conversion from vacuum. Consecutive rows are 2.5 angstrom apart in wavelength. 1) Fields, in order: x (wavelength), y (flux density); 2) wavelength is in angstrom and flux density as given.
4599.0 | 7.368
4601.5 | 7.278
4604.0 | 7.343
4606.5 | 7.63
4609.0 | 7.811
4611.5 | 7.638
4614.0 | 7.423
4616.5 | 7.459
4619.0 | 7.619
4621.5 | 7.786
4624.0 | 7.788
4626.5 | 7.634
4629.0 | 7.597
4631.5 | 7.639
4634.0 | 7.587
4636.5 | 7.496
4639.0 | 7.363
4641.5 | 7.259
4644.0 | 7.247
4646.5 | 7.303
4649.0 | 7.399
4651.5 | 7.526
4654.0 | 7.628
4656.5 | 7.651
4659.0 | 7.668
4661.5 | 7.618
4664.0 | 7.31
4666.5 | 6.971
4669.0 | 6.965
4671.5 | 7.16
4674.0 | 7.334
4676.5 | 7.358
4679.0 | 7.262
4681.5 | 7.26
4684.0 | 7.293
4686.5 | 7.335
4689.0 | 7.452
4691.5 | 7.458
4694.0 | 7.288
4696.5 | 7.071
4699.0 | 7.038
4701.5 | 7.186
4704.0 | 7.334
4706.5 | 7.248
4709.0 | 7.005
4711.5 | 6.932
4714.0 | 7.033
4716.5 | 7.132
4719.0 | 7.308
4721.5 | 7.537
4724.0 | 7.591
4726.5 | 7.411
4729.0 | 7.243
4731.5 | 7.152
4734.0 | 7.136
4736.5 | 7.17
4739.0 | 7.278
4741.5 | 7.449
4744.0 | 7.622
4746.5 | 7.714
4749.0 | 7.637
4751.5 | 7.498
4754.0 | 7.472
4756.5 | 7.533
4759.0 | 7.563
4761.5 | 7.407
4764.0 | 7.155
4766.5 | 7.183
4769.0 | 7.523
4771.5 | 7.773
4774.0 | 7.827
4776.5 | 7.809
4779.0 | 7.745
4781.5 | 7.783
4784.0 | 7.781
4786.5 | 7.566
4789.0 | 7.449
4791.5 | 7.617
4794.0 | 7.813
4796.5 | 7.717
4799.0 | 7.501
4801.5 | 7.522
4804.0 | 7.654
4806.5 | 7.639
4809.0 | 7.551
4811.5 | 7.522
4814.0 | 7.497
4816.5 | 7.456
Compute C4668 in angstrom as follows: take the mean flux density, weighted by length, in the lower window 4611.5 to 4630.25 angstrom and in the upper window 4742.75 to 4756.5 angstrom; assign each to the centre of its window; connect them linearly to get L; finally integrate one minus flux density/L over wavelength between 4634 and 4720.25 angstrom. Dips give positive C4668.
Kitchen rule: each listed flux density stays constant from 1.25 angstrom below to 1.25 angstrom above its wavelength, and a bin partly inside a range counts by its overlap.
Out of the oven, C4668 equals 3.5 angstrom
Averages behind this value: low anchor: 7.62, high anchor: 7.58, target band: 7.3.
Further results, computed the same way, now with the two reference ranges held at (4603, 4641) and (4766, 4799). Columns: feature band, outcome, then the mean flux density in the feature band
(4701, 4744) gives 2.13 angstrom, 7.26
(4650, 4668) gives 0.30 angstrom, 7.47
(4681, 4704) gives 1.06 angstrom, 7.27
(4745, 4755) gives 0.08 angstrom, 7.58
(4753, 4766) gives 0.41 angstrom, 7.41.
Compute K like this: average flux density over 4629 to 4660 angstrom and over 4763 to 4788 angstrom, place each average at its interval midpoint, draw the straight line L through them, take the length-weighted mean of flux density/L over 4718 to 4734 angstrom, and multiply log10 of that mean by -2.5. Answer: 0.03 mag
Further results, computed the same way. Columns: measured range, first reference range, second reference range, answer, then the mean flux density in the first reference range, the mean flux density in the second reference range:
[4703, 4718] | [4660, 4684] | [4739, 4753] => 0.04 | 7.26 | 7.55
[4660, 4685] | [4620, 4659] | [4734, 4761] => 0.04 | 7.53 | 7.47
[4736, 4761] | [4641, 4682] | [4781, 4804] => 0.01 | 7.35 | 7.63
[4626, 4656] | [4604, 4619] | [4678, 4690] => 0.00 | 7.57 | 7.32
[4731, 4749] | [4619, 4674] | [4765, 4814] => 0.03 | 7.46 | 7.62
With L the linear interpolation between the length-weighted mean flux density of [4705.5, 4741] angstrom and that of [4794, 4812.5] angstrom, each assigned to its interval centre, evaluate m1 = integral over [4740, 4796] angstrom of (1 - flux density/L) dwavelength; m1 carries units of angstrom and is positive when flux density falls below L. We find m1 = -1.1 angstrom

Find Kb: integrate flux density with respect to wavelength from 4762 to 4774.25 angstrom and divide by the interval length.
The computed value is 7.46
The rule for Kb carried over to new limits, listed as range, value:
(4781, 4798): 7.67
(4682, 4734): 7.25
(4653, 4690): 7.35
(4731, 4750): 7.4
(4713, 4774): 7.41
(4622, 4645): 7.52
